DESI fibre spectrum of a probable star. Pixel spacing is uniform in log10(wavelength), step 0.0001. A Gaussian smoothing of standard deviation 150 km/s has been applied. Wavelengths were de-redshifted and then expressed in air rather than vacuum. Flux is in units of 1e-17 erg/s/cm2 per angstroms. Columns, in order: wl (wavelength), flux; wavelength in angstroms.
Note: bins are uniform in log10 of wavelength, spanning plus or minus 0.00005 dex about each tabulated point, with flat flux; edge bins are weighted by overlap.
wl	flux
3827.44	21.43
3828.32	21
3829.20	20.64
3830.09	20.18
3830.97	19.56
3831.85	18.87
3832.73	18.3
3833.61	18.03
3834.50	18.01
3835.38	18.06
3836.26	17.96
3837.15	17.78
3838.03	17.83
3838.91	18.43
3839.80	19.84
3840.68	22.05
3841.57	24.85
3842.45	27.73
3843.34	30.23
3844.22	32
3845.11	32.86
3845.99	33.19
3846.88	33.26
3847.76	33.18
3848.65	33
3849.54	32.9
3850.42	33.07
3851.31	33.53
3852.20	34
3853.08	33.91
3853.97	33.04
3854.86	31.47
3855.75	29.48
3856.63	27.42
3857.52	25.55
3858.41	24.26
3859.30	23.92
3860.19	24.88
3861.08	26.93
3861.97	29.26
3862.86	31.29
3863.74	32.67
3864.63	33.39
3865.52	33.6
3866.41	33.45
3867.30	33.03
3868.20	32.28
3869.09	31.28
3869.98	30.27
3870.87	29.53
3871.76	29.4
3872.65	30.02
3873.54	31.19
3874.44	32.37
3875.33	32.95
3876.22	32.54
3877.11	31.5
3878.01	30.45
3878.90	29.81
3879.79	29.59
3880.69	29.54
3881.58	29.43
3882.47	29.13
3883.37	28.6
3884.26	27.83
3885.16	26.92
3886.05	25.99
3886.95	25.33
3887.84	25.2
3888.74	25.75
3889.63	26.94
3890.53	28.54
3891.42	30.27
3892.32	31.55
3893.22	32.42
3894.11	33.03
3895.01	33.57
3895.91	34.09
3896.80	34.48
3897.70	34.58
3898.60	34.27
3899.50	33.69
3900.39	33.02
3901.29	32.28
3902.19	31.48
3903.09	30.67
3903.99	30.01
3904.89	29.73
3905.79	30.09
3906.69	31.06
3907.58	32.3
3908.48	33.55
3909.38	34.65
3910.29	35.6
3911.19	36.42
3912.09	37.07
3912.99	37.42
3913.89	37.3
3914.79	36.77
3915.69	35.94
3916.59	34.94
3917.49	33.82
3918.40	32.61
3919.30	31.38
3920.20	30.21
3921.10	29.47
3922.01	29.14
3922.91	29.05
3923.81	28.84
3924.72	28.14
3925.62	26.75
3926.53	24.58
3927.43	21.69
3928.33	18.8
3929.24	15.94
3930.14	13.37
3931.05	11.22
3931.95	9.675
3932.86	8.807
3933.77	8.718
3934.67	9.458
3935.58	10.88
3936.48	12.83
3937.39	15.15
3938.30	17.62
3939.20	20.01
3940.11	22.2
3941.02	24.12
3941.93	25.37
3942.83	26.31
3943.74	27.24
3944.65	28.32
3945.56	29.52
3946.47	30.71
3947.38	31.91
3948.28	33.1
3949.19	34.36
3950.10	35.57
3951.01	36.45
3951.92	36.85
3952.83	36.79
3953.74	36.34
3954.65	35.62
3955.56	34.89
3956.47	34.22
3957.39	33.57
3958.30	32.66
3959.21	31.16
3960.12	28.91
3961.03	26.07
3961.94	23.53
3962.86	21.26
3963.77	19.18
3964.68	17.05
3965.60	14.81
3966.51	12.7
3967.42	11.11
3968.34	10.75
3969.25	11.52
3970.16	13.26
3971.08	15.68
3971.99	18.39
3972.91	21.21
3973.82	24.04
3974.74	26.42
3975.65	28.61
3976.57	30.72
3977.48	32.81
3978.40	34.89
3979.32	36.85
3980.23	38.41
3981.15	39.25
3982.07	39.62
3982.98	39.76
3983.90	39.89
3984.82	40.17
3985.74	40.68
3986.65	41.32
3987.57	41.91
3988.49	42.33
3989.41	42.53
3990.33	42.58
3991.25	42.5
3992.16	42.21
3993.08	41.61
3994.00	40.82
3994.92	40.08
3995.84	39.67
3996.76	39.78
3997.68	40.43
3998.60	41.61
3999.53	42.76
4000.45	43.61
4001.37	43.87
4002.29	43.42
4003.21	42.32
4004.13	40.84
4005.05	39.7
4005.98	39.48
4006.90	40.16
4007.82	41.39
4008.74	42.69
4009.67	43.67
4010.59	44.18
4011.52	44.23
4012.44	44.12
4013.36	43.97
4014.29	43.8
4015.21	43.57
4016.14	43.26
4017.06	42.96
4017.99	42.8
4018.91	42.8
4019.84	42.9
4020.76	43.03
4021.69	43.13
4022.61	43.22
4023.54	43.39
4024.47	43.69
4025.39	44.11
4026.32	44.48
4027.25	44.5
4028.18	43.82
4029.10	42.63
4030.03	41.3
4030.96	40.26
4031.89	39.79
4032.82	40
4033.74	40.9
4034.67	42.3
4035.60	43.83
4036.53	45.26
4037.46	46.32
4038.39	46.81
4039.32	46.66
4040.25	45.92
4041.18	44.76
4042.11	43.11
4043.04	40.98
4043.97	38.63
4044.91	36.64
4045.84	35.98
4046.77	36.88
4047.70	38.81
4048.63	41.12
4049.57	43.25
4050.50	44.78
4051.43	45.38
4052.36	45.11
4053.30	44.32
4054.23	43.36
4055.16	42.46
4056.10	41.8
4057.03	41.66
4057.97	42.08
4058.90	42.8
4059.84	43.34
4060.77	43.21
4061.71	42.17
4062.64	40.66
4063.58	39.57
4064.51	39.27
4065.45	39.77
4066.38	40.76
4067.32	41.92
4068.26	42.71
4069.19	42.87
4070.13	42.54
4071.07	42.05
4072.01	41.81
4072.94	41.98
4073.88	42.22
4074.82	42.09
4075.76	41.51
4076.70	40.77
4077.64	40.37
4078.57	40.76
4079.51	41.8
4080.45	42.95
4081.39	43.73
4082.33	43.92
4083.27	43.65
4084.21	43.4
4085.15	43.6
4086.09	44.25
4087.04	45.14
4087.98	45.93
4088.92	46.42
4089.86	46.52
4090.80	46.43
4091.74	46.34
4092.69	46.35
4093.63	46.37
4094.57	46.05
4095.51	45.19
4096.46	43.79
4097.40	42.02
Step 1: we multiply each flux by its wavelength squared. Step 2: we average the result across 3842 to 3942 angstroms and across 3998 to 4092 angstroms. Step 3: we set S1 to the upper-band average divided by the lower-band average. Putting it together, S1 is 1.6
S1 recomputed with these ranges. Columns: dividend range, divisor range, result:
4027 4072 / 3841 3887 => 1.53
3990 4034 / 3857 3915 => 1.46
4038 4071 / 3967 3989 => 1.45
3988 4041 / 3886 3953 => 1.60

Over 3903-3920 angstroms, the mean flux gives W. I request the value 33.8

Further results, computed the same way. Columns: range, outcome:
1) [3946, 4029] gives 35.9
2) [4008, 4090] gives 42.7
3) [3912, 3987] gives 26.9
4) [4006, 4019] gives 43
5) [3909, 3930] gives 30.4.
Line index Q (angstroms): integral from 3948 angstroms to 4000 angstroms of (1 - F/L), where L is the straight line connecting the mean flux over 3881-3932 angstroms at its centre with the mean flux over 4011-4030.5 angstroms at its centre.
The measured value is 8.0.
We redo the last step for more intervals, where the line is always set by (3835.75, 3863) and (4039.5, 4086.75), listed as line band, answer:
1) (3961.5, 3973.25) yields 6.4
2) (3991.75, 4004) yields -1.3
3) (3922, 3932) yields 3.5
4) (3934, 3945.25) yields 4.7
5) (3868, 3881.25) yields -0.5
